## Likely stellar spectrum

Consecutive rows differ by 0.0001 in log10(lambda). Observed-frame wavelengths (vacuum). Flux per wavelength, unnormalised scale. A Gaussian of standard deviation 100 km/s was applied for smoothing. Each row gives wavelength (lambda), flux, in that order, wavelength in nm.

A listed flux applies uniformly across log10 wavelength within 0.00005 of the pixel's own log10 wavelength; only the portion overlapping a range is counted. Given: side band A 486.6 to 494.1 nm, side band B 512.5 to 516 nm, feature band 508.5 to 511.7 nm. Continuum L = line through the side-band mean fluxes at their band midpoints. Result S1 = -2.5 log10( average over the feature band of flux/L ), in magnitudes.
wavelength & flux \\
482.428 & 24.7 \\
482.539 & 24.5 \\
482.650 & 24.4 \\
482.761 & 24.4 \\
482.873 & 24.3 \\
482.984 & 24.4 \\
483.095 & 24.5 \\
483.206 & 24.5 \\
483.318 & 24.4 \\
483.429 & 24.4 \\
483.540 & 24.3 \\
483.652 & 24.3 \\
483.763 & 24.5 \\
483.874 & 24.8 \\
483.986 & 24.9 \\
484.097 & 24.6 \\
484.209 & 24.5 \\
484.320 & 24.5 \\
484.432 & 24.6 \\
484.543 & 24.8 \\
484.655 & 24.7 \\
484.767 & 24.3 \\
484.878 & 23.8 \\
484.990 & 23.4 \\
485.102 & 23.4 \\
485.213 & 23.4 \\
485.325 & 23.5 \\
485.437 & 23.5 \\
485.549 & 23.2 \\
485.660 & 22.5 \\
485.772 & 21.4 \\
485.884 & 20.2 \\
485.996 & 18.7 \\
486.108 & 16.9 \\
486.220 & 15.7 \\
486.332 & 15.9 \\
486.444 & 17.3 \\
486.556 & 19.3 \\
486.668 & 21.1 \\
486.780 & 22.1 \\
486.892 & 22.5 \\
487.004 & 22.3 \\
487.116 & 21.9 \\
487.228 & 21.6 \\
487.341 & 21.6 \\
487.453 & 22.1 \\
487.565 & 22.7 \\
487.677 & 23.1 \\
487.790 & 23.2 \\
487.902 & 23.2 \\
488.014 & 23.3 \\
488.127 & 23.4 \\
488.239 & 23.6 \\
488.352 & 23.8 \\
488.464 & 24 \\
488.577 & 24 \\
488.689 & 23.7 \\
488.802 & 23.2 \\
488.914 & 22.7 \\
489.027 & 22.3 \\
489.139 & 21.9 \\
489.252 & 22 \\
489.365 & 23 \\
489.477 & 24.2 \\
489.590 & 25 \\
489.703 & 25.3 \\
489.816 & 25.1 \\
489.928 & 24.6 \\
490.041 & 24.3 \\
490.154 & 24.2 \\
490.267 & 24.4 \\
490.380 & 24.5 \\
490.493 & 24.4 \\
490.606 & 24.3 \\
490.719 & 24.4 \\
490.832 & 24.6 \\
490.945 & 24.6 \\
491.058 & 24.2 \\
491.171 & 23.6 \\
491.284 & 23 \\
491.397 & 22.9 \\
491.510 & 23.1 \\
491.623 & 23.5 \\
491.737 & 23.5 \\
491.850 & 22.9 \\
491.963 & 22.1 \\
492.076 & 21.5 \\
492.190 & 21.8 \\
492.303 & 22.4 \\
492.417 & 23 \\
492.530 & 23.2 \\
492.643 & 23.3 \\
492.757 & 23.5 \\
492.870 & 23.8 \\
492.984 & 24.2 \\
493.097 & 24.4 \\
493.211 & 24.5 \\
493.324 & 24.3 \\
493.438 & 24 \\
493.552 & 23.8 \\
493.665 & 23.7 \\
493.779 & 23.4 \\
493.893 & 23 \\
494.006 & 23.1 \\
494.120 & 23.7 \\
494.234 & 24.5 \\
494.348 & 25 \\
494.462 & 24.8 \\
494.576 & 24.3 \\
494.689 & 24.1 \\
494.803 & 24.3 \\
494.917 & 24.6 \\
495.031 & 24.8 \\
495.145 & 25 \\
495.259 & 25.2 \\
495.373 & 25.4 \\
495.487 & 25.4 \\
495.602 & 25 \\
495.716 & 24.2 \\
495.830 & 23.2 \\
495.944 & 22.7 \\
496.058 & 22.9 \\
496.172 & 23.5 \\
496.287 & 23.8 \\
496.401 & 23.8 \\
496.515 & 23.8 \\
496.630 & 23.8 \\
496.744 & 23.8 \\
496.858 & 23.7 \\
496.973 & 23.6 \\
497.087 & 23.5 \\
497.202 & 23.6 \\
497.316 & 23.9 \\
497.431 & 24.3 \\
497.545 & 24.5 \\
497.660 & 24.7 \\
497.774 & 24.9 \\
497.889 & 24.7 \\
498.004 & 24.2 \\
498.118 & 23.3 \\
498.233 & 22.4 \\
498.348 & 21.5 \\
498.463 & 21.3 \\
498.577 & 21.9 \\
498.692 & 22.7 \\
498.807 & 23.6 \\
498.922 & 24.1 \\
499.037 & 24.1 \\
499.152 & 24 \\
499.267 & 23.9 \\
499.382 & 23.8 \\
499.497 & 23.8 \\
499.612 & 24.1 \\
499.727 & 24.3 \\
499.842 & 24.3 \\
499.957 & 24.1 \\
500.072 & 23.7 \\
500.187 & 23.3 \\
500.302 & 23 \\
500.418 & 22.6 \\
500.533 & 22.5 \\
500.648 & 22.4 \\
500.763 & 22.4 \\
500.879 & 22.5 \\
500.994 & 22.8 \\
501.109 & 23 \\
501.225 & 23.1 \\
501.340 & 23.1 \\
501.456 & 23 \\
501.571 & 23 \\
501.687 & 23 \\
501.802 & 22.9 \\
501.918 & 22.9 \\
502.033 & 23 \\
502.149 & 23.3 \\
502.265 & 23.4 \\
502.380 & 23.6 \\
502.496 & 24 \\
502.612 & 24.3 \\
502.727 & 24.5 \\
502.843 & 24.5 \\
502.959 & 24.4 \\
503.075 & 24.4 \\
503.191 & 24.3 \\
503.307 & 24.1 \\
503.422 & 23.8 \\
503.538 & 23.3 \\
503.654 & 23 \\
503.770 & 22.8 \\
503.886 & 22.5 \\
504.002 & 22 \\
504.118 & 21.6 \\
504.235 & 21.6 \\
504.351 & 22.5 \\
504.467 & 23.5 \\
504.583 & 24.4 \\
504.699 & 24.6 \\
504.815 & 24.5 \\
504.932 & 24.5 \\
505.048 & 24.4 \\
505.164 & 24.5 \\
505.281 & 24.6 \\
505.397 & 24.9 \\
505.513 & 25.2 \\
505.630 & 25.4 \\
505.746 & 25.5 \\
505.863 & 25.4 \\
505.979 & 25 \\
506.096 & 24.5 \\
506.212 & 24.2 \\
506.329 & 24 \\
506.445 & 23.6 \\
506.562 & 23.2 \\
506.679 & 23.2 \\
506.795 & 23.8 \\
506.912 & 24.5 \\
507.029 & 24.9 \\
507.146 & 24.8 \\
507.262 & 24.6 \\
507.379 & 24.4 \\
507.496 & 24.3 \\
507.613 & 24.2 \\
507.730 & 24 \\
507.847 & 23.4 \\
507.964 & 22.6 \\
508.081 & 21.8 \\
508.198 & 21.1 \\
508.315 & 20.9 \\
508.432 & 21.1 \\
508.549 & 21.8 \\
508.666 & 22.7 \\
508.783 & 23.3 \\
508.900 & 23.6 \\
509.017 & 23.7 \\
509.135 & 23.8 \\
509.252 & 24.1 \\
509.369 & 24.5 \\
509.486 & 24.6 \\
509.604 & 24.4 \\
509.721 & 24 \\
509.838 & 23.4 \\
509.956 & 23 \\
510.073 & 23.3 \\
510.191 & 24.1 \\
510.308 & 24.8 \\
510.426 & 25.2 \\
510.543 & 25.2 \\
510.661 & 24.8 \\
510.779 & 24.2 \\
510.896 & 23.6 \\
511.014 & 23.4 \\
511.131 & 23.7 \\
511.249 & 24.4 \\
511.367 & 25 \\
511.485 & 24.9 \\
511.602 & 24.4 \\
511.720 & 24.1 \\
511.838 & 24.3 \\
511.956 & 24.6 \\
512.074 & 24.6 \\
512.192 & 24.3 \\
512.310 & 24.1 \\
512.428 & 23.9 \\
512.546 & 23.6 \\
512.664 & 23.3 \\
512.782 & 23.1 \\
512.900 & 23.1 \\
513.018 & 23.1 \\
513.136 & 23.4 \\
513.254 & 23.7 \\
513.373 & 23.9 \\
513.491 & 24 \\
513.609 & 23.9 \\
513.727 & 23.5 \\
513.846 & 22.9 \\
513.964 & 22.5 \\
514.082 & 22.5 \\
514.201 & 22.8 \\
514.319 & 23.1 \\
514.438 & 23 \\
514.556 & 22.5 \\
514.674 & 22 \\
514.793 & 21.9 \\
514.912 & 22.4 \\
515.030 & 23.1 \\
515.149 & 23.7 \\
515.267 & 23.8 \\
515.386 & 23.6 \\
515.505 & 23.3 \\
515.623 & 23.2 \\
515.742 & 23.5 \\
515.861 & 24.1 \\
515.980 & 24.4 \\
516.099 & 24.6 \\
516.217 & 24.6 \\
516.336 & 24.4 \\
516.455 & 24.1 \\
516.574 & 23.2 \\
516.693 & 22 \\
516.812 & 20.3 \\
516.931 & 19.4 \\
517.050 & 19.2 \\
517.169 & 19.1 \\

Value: -0.04 mag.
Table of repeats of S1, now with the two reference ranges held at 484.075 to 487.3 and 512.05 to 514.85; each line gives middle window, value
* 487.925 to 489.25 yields -0.057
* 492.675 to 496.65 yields -0.083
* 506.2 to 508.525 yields -0.020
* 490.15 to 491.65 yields -0.087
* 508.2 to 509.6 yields -0.002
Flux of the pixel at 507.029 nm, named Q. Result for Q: 24.9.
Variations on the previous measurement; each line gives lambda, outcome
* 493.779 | 23.4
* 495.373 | 25.4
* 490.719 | 24.4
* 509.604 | 24.4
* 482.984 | 24.4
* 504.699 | 24.6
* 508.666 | 22.7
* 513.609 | 23.9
